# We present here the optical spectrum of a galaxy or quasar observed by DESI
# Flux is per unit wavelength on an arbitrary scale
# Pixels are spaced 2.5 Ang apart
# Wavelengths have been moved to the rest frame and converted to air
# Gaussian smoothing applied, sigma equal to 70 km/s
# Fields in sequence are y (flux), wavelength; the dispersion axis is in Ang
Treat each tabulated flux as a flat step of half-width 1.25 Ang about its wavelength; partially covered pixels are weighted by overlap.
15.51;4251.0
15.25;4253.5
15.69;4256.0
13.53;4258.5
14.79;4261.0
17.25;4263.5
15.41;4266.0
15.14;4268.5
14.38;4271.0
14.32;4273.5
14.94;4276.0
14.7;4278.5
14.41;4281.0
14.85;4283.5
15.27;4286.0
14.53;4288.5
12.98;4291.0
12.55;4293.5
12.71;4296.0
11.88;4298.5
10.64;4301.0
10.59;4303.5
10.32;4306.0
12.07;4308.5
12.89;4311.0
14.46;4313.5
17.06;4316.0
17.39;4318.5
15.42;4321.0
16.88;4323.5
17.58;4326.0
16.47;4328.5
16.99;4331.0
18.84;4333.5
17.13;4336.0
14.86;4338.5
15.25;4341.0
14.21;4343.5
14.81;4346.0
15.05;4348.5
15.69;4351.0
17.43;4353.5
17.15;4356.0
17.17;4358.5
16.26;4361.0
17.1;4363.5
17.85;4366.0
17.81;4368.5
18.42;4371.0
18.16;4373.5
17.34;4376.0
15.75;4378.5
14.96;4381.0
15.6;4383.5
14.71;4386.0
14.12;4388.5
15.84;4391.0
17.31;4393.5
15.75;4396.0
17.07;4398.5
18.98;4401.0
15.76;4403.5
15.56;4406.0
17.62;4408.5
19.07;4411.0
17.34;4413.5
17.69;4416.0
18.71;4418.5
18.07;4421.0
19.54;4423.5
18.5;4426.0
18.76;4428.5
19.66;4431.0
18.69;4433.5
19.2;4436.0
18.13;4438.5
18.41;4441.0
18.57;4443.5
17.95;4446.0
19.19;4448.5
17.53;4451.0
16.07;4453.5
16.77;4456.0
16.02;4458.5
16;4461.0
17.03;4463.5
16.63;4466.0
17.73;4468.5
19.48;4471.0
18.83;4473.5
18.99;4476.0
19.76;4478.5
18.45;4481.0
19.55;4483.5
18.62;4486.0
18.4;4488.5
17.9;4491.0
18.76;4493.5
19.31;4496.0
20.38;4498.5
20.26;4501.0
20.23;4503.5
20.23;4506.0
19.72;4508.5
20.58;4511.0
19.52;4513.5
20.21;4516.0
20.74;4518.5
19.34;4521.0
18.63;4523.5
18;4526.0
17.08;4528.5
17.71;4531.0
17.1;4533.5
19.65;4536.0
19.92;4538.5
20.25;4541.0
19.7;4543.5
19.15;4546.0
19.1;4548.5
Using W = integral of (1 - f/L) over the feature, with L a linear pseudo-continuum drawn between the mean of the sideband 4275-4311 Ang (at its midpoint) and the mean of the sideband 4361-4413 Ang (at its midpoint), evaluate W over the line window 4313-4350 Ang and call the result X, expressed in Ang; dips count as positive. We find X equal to -4.3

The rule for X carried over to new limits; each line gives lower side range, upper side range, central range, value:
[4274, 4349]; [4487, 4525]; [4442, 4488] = 1.4 Ang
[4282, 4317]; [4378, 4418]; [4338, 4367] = -2.3 Ang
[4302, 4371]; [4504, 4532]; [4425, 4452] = -1.3 Ang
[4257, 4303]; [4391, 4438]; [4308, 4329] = -0.7 Ang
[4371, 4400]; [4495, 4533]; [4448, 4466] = 1.1 Ang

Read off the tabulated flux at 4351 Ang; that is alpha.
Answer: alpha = 15.69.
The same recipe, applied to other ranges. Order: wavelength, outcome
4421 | 18.07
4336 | 17.13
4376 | 17.34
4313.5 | 14.46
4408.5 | 17.62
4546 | 19.15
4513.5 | 19.52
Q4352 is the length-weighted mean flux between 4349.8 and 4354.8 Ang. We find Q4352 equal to 16.6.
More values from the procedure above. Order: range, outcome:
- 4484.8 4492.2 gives 18.3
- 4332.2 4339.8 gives 16.9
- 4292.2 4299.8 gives 12.4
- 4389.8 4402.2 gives 17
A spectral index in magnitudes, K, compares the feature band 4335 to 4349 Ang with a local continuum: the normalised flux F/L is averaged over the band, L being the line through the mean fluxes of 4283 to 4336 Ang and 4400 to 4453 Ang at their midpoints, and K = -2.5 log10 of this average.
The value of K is 0.02 mag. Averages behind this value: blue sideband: 14.5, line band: 15.2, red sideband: 18.2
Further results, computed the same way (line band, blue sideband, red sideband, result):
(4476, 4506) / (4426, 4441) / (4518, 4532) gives -0.038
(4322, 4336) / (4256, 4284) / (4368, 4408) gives -0.106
